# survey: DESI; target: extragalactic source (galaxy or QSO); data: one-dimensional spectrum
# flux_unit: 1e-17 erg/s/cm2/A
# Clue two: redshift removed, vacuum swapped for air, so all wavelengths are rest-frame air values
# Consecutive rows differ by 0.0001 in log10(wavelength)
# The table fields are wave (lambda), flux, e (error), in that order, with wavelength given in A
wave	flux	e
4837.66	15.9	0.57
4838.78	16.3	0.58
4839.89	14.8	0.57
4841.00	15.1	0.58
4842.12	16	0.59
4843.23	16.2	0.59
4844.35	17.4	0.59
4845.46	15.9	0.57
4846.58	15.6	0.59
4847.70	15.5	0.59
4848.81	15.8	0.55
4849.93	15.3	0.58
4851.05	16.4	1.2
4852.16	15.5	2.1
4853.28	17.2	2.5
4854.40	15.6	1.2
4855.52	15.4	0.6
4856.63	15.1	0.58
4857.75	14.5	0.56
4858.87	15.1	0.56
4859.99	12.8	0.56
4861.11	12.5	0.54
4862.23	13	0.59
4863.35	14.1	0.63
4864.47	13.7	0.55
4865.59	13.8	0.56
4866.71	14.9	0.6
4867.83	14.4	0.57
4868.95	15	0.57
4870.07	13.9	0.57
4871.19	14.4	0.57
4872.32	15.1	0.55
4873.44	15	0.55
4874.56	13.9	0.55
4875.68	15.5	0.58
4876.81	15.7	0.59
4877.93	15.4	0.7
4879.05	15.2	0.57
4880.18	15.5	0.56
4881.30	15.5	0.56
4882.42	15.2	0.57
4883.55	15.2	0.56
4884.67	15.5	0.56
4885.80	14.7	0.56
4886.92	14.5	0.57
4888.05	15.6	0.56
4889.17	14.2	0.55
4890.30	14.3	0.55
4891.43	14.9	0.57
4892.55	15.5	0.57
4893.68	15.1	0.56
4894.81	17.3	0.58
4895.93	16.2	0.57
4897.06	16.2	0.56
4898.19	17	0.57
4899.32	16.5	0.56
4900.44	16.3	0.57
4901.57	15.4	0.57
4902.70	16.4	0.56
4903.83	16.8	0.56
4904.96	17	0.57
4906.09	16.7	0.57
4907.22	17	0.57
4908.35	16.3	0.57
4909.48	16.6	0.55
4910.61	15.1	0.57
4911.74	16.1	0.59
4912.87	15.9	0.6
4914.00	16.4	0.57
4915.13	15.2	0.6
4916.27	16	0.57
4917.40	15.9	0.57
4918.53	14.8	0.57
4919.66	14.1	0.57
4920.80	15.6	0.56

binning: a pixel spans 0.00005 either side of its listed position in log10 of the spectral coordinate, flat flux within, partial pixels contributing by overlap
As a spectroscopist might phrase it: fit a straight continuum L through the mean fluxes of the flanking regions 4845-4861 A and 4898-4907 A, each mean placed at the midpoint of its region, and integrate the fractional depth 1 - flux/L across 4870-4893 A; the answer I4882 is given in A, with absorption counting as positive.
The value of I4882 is 1.4 A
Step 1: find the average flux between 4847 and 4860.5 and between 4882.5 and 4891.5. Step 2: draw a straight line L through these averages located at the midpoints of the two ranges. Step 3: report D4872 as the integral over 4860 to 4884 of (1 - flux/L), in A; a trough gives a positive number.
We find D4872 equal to 0.82 A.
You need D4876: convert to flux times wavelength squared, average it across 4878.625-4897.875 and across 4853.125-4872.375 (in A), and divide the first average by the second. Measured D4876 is 1.1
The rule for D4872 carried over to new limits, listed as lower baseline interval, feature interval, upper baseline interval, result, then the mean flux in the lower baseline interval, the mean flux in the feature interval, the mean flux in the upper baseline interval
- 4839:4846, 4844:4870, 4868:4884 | 1.0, 15.9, 14.9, 15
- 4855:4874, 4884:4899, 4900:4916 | 0.0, 14.3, 15.5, 16.2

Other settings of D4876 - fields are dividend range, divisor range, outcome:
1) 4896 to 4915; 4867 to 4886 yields 1.10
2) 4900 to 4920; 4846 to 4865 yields 1.10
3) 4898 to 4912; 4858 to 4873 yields 1.18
